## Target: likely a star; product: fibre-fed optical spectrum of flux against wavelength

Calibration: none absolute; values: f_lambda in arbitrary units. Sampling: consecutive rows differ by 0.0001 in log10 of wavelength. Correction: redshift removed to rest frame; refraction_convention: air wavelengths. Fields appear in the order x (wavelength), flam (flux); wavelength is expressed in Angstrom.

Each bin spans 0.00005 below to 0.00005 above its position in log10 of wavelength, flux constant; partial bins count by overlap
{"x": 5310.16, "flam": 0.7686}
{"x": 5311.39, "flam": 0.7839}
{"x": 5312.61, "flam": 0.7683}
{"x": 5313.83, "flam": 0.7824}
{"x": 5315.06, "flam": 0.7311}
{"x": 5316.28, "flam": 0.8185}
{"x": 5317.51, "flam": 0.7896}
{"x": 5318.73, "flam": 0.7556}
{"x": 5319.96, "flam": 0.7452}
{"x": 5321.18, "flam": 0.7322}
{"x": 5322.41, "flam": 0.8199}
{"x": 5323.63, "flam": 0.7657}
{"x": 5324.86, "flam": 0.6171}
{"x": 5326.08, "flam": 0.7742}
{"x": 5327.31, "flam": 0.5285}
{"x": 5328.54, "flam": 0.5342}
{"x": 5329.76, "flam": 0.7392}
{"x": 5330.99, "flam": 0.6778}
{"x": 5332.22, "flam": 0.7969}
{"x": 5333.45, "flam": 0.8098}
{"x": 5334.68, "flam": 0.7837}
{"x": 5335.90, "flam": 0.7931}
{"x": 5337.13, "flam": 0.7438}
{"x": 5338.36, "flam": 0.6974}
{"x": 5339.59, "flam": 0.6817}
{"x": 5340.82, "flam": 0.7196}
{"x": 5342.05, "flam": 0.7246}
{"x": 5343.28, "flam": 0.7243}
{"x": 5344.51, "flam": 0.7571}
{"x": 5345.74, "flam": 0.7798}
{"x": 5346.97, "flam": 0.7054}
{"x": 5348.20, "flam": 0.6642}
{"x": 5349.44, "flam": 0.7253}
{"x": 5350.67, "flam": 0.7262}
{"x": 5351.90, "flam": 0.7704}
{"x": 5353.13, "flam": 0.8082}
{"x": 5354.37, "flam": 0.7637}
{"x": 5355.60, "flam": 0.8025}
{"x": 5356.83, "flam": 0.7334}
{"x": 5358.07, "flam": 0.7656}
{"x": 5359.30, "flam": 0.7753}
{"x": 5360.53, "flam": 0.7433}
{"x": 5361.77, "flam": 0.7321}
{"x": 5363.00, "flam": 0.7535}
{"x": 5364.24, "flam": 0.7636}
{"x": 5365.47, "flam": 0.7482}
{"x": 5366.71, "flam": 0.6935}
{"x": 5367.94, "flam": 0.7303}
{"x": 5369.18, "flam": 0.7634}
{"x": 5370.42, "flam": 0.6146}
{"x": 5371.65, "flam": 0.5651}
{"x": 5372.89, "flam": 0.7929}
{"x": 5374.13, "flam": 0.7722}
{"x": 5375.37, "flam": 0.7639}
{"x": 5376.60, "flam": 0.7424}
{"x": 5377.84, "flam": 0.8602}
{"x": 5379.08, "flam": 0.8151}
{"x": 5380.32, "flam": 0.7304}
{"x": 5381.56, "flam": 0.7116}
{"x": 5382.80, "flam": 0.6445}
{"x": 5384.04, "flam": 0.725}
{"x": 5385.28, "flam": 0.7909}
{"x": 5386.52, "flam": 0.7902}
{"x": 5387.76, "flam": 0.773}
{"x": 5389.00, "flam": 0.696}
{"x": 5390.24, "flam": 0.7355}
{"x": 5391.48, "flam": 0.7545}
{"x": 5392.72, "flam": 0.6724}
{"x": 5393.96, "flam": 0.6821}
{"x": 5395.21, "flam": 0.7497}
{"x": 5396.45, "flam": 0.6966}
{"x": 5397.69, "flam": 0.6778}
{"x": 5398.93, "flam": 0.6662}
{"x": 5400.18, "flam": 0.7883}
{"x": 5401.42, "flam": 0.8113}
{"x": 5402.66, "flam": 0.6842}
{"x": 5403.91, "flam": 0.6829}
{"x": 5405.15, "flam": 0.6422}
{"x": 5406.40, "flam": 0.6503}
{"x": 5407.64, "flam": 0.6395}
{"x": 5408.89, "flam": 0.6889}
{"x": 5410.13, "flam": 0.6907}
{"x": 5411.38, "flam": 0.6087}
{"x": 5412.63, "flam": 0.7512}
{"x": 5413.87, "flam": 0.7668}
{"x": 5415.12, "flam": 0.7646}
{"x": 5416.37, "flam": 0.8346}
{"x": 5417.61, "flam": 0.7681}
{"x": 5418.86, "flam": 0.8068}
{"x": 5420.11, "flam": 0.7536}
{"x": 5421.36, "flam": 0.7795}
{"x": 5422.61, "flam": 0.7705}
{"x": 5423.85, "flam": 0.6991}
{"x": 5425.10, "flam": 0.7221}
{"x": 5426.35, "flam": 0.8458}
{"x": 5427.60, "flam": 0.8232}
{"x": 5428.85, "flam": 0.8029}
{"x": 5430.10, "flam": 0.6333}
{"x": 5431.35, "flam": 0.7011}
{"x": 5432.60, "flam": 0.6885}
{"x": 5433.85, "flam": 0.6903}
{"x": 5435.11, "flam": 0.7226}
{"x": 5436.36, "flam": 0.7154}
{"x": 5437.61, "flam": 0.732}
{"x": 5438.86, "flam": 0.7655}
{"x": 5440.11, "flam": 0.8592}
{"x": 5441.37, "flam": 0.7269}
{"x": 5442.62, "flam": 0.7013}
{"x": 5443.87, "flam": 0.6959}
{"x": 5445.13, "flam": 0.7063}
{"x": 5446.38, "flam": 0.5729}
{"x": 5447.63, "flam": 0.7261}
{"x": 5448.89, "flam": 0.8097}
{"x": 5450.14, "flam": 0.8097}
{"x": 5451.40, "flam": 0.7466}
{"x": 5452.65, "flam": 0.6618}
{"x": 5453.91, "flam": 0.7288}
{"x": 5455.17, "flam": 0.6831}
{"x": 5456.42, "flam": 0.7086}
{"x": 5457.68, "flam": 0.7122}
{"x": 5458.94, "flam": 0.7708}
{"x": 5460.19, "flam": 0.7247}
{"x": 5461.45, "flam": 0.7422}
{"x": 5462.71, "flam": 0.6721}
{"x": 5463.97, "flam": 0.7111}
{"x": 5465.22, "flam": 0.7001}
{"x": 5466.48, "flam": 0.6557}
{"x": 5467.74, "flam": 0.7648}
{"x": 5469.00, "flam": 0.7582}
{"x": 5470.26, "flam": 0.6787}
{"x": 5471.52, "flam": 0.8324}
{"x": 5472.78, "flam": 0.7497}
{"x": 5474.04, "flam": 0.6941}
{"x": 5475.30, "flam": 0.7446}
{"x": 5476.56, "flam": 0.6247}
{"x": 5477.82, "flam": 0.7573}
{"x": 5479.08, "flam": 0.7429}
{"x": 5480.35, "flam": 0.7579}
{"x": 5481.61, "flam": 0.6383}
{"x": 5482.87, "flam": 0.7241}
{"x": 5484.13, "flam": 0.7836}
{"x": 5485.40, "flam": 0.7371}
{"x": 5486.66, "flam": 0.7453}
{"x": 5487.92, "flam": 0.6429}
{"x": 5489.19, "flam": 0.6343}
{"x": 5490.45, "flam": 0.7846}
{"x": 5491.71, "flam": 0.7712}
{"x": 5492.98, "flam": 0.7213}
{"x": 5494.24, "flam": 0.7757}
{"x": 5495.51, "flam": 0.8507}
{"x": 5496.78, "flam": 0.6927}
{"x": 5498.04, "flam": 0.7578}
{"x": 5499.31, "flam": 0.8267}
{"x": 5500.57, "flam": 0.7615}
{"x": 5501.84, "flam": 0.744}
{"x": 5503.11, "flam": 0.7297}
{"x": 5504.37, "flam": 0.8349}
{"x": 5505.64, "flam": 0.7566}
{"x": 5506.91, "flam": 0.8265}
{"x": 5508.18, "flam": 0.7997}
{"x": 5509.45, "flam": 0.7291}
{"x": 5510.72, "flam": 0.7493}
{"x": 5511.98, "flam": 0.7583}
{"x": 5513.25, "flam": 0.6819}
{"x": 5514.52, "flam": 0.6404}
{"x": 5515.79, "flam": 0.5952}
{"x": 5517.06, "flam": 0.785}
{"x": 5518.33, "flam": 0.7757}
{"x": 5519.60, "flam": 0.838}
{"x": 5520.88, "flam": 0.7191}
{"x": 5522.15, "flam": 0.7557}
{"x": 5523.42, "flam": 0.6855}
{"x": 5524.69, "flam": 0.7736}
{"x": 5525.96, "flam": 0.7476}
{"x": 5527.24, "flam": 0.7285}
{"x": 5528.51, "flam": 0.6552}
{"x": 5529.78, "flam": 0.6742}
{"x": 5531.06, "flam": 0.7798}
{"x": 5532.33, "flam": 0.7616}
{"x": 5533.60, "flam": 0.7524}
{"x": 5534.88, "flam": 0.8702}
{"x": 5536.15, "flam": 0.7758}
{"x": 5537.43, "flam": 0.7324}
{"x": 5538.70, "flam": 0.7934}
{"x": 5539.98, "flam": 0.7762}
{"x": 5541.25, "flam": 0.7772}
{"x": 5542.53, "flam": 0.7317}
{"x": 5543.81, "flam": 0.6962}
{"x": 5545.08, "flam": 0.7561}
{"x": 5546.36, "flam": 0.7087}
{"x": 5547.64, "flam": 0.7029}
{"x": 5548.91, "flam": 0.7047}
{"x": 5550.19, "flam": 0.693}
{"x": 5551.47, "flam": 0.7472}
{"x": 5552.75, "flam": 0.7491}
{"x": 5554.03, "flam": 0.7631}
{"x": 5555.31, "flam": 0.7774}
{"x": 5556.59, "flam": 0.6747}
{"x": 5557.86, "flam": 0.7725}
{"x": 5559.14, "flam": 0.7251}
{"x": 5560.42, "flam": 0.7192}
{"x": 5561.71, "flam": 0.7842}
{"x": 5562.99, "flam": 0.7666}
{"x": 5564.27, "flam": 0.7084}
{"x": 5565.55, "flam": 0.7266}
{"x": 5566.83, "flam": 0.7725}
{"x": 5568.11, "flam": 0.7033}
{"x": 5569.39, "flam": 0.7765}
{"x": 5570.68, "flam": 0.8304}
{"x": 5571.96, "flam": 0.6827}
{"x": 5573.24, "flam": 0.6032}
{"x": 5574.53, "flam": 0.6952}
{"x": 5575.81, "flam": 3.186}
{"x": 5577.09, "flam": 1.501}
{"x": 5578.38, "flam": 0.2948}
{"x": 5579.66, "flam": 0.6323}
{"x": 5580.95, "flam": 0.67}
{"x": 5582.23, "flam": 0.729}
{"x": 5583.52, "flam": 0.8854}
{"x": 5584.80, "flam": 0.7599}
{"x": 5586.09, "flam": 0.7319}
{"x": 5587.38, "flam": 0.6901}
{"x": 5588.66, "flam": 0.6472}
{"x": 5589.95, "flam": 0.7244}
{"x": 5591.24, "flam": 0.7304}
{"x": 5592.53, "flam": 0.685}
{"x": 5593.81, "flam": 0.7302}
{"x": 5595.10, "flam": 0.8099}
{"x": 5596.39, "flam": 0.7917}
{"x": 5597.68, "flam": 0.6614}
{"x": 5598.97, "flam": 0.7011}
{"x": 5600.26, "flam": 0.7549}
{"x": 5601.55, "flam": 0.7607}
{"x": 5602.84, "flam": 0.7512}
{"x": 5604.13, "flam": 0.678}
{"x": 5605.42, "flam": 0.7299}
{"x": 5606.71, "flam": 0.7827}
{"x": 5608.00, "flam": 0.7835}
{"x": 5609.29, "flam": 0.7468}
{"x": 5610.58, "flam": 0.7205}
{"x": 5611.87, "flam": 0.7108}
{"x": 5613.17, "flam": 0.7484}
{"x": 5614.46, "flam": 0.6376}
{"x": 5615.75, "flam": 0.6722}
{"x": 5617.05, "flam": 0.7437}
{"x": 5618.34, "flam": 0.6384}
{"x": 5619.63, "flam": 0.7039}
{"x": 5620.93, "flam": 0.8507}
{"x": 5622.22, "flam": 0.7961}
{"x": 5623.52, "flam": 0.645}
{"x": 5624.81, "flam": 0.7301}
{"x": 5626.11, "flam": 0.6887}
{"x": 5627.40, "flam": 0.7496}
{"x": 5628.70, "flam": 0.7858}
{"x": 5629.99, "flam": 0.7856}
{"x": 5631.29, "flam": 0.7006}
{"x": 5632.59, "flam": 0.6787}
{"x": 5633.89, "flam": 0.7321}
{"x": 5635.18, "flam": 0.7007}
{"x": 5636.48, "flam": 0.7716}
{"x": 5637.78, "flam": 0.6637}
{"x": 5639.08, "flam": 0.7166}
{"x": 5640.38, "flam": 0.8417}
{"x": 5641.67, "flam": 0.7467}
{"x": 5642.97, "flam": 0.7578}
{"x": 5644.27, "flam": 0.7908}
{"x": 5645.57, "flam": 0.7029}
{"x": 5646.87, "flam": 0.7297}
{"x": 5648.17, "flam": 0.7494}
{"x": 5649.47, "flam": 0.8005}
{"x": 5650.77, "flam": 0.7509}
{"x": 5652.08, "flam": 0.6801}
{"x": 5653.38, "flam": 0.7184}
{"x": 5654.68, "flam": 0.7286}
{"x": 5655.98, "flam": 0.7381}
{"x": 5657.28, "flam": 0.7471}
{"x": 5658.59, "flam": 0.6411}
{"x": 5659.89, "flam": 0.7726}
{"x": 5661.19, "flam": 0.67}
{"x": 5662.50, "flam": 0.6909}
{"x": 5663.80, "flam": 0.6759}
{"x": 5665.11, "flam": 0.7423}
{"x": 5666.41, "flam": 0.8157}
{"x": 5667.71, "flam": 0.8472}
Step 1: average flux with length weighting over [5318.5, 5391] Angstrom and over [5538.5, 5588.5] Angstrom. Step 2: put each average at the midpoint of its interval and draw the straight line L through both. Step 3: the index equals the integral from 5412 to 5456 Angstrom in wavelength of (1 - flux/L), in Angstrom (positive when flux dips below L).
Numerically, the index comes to 1.1 Angstrom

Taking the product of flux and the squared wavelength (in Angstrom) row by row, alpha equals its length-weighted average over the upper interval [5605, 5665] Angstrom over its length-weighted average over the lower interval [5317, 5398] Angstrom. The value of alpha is 1.10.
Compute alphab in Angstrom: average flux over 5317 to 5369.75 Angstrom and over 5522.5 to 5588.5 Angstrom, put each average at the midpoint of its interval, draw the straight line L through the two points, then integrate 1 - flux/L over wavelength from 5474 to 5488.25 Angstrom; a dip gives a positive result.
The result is 1.0 Angstrom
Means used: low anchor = 0.736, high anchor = 0.79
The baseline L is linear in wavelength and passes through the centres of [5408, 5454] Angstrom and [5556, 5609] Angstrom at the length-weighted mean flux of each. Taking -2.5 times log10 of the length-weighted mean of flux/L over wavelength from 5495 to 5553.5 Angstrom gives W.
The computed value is 0.04 mag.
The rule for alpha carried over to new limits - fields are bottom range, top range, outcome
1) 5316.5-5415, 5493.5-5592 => 1.14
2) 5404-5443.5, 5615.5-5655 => 1.08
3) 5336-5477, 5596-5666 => 1.08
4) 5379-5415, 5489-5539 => 1.10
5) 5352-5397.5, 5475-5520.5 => 1.05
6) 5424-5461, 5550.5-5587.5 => 1.19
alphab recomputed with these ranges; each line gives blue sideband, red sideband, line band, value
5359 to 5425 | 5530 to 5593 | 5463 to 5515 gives 1.9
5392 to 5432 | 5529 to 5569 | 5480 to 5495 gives 0.2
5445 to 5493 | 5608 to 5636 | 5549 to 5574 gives -0.4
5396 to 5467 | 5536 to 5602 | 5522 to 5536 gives 0.4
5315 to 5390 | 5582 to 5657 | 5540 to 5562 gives 0.0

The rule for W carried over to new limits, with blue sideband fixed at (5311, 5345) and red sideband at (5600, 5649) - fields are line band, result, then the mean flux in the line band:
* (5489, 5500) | -0.04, 0.763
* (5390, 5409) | 0.05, 0.701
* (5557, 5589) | -0.15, 0.841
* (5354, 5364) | -0.03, 0.759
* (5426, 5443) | -0.01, 0.742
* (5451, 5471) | 0.03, 0.714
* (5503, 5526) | -0.02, 0.747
